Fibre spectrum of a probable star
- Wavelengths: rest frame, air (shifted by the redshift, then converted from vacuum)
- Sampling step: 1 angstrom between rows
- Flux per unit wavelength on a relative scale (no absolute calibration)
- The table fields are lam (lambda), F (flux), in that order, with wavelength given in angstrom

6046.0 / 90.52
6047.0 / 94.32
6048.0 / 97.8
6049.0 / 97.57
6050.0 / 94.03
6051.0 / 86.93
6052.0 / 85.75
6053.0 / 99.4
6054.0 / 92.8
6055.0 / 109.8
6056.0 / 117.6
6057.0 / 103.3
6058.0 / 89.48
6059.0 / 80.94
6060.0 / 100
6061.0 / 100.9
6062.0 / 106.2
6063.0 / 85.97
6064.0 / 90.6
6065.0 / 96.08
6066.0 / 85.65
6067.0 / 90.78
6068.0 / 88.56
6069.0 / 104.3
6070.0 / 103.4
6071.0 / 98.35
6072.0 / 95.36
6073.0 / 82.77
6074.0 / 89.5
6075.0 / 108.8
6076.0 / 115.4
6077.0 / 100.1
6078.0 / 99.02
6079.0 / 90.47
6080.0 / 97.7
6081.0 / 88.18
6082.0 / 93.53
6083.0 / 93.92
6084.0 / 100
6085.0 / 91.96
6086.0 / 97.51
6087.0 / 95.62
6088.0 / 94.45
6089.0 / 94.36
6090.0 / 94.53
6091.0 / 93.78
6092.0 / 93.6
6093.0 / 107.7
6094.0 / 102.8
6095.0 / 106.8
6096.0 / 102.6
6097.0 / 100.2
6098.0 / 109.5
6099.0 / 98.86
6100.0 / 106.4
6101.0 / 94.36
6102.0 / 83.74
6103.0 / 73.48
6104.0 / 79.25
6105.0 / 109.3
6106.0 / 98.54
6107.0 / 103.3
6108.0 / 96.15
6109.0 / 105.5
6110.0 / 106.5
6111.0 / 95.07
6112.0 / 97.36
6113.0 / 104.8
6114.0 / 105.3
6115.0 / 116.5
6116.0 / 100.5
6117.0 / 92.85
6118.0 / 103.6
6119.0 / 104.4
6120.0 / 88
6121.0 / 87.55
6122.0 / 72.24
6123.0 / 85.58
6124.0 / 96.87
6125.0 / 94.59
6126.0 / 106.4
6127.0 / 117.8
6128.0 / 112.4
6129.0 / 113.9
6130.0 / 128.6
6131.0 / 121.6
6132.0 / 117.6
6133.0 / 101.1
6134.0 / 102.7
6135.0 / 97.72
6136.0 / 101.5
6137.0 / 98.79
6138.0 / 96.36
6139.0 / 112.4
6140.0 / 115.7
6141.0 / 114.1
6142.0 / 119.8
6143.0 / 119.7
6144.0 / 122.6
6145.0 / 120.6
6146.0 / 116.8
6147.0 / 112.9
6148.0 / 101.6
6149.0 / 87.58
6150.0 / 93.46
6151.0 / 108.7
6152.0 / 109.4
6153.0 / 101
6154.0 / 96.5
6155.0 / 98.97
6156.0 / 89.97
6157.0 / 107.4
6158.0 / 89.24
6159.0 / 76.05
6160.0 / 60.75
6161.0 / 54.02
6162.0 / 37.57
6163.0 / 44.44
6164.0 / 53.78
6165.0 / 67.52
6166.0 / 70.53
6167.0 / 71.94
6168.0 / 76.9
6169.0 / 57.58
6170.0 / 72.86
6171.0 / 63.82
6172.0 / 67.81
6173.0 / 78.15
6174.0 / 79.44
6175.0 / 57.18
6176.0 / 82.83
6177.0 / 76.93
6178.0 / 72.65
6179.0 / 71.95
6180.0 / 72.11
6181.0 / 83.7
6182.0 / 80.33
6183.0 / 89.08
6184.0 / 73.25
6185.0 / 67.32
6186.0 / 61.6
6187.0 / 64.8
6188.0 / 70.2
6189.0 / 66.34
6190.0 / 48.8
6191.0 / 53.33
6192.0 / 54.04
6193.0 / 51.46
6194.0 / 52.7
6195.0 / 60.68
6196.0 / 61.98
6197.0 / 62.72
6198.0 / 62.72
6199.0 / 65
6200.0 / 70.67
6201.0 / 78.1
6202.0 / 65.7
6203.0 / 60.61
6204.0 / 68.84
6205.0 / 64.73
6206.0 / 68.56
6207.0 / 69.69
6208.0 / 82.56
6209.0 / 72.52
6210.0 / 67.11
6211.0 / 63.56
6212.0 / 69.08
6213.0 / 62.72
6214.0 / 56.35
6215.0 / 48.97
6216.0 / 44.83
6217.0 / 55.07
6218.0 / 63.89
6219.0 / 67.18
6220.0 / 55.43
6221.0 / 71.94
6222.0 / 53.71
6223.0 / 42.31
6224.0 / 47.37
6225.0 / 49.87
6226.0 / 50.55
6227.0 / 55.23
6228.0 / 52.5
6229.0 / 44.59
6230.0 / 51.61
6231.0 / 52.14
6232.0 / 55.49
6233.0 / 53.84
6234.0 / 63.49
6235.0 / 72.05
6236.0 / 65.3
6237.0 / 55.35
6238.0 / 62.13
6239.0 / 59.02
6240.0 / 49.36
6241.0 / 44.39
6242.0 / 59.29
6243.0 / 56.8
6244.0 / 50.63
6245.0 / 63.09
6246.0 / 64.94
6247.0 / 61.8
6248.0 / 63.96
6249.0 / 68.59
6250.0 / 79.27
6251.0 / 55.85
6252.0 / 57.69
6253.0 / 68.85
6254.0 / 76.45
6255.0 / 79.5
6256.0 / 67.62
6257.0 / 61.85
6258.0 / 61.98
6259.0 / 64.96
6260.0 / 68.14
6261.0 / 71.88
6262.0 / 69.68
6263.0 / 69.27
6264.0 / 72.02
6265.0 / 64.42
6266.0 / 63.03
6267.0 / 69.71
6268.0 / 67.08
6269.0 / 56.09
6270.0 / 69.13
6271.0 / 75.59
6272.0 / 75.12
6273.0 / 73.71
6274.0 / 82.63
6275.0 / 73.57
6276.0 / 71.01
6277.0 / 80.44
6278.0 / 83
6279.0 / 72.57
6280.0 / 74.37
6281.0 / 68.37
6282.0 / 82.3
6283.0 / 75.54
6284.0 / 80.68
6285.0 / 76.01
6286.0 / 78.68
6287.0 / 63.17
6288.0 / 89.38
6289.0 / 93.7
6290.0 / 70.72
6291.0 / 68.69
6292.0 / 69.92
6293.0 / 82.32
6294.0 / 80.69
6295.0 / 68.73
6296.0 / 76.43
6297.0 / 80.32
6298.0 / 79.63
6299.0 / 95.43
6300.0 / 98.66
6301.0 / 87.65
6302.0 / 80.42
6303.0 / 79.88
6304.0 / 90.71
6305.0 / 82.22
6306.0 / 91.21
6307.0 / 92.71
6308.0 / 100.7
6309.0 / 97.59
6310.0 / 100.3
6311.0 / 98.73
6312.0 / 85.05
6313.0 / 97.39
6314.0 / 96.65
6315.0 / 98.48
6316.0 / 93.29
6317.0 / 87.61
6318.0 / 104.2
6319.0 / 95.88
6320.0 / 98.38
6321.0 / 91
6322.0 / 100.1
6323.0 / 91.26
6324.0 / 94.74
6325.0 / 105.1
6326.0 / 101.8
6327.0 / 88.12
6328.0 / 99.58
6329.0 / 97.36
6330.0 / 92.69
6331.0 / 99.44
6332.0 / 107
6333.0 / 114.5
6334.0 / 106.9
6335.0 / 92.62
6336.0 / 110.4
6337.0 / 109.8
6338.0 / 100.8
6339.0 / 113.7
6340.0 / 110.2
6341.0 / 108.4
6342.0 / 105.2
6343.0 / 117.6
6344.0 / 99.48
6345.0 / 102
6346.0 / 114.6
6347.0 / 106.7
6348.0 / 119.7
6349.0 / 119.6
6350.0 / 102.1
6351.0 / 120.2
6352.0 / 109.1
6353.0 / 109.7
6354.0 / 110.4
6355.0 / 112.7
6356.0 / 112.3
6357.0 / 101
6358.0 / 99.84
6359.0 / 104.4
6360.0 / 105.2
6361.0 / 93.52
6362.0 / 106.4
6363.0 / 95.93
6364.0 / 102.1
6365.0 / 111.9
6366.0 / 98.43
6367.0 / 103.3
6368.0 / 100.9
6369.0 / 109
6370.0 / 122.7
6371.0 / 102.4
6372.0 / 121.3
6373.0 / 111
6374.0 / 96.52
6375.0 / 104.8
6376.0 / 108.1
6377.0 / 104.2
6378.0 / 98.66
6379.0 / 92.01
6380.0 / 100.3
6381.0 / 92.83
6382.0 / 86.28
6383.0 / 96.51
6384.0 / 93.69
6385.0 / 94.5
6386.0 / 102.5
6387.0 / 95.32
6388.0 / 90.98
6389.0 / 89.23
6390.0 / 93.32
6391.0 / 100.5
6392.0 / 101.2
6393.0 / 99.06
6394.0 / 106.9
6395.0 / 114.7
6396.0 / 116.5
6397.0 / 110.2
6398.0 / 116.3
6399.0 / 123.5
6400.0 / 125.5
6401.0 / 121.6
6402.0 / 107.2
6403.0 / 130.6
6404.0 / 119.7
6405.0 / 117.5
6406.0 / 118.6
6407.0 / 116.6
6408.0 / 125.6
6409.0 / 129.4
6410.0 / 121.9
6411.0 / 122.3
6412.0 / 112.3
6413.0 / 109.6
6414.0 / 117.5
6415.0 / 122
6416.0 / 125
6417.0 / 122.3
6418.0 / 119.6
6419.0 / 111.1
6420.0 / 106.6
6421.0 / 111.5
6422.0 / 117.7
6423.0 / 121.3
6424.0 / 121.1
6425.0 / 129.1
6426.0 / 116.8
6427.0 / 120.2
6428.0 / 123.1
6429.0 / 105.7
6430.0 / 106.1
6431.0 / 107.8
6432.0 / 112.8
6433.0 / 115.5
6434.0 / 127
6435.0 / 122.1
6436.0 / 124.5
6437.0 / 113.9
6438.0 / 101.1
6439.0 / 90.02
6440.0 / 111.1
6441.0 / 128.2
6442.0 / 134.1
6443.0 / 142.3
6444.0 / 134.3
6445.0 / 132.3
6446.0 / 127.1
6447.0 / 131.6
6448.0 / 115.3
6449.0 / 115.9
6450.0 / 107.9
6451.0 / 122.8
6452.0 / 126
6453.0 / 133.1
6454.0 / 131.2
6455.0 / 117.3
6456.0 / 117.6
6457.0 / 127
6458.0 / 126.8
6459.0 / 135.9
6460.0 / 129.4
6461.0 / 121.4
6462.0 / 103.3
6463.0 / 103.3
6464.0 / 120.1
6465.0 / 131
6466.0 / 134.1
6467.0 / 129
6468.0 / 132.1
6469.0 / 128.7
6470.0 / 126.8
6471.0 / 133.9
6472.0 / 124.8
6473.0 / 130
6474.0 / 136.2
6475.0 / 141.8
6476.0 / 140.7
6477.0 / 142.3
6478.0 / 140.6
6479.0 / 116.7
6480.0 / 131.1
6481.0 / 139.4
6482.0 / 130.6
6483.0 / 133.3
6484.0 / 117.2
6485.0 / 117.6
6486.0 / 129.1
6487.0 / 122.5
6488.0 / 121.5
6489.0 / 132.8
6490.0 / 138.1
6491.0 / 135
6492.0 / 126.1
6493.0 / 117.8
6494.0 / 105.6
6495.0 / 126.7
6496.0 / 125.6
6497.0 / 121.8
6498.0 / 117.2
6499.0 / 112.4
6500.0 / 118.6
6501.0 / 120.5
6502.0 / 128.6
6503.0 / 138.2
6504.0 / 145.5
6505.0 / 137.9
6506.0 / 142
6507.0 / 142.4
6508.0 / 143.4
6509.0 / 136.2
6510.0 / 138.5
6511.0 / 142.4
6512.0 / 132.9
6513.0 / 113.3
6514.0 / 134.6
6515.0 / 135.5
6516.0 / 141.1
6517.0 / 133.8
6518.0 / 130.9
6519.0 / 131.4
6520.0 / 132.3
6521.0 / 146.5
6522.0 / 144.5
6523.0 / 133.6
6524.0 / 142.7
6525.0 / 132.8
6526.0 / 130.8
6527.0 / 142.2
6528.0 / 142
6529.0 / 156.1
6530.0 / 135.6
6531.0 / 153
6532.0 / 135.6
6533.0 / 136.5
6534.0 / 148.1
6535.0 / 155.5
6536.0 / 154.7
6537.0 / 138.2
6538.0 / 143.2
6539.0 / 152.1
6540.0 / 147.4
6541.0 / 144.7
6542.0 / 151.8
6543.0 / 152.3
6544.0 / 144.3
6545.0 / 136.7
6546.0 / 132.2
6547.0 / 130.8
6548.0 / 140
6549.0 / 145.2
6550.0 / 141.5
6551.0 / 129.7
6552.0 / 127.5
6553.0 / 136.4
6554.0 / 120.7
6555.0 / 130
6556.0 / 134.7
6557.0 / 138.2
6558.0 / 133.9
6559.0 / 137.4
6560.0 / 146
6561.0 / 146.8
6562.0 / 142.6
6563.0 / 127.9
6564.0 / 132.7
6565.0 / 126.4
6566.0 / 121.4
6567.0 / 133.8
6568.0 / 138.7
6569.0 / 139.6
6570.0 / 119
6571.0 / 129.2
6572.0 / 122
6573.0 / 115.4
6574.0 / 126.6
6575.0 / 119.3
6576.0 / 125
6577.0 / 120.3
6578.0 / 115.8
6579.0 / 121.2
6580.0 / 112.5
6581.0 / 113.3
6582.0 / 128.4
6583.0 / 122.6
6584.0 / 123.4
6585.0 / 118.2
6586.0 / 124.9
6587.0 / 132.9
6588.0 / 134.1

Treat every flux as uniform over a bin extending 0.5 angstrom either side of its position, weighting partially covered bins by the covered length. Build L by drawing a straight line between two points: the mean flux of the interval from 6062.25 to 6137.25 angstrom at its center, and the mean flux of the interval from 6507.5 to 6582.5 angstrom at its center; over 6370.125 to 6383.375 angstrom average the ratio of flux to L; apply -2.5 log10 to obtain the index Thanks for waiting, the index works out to 0.192 mag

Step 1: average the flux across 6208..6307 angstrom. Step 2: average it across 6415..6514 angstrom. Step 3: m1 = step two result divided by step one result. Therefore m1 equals 1.84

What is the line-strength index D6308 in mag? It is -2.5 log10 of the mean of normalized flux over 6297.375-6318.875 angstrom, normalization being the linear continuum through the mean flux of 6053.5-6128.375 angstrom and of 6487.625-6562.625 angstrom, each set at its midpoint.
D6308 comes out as 0.26 mag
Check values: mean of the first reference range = 97.6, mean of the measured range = 92.3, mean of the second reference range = 136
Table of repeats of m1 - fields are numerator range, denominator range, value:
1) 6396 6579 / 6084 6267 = 1.62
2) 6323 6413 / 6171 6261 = 1.69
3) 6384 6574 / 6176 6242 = 2.04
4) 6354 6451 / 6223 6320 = 1.53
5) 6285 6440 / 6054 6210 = 1.16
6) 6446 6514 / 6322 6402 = 1.22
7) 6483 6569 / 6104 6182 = 1.45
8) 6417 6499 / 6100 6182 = 1.33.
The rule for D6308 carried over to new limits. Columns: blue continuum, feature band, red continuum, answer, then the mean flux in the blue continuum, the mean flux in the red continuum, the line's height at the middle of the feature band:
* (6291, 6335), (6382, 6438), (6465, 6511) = 0.00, 92.3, 130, 113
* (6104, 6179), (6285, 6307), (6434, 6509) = 0.32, 93.6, 126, 109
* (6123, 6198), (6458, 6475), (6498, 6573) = 0.00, 85.2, 137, 127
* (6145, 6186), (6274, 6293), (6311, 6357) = 0.25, 79.6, 103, 96.2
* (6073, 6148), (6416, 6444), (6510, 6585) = 0.07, 102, 135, 126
